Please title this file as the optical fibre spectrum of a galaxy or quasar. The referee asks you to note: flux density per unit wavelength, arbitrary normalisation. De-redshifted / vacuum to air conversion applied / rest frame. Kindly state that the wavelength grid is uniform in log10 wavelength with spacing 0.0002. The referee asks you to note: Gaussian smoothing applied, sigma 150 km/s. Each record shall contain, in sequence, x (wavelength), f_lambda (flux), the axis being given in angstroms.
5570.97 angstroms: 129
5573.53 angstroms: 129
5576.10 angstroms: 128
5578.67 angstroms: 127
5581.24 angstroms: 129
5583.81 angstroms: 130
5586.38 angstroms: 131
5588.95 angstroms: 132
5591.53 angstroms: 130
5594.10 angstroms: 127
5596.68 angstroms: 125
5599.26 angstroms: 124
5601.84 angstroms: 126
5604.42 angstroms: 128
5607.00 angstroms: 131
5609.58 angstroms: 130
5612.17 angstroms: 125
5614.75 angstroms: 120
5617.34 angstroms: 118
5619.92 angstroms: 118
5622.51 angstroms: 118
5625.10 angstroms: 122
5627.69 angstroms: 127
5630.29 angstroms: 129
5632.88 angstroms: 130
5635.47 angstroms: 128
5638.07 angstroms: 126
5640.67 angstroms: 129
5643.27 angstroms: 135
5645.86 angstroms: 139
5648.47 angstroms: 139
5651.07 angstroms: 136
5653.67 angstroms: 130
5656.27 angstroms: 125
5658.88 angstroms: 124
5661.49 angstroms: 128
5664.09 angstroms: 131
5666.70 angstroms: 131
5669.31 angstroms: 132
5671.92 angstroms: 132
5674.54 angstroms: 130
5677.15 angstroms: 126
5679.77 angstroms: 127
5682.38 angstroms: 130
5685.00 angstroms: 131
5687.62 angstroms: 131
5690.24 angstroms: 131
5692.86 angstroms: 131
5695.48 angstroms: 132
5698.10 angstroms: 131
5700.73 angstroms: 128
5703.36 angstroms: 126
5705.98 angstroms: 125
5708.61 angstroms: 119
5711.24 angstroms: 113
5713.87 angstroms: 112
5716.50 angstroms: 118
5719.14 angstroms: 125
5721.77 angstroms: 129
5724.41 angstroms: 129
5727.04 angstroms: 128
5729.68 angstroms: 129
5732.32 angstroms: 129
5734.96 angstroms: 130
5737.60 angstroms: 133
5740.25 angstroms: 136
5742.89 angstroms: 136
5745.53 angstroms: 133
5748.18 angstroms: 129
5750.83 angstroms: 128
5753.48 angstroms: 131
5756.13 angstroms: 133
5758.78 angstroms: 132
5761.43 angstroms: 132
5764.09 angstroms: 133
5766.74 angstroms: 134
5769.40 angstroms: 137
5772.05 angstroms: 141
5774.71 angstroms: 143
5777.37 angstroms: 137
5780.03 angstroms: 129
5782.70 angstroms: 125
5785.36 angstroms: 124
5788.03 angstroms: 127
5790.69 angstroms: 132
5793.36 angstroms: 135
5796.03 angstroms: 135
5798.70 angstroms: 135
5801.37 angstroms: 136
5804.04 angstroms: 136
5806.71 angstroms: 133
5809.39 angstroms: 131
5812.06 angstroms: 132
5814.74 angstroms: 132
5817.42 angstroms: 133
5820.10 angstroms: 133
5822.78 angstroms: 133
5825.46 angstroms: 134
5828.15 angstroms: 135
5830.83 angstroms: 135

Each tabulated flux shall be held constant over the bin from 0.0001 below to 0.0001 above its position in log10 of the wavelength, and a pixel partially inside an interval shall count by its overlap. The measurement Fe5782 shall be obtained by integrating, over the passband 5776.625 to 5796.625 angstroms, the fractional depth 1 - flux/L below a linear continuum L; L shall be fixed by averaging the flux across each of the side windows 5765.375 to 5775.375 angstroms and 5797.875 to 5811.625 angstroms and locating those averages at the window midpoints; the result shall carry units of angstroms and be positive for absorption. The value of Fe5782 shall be 0.92 angstroms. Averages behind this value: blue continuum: 139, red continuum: 134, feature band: 130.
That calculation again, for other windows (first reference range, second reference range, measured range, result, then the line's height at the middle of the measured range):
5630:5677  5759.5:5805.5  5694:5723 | 1.9 angstroms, 132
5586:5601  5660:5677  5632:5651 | -0.5 angstroms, 129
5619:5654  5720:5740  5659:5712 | 0.5 angstroms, 129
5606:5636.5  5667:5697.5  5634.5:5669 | -0.9 angstroms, 127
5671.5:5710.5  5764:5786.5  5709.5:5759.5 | 1.2 angstroms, 131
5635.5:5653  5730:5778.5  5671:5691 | 0.6 angstroms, 133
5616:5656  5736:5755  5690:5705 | 0.1 angstroms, 130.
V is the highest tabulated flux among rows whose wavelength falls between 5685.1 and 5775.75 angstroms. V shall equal 143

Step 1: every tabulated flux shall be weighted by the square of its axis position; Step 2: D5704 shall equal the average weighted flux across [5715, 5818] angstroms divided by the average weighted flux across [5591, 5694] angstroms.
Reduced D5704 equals 1.07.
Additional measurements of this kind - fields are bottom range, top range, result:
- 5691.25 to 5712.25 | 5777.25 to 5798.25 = 1.07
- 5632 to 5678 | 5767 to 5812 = 1.07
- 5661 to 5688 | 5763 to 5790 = 1.06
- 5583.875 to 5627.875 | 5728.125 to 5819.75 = 1.12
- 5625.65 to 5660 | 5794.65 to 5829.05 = 1.09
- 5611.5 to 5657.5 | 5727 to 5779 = 1.09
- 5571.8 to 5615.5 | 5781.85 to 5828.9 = 1.11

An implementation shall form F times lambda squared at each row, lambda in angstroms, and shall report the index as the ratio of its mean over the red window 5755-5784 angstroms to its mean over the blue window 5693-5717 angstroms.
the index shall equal 1.11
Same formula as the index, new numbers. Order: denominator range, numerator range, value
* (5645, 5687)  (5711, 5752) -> 1.00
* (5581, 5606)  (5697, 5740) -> 1.02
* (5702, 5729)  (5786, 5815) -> 1.12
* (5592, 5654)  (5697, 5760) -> 1.04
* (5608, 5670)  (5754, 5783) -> 1.10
